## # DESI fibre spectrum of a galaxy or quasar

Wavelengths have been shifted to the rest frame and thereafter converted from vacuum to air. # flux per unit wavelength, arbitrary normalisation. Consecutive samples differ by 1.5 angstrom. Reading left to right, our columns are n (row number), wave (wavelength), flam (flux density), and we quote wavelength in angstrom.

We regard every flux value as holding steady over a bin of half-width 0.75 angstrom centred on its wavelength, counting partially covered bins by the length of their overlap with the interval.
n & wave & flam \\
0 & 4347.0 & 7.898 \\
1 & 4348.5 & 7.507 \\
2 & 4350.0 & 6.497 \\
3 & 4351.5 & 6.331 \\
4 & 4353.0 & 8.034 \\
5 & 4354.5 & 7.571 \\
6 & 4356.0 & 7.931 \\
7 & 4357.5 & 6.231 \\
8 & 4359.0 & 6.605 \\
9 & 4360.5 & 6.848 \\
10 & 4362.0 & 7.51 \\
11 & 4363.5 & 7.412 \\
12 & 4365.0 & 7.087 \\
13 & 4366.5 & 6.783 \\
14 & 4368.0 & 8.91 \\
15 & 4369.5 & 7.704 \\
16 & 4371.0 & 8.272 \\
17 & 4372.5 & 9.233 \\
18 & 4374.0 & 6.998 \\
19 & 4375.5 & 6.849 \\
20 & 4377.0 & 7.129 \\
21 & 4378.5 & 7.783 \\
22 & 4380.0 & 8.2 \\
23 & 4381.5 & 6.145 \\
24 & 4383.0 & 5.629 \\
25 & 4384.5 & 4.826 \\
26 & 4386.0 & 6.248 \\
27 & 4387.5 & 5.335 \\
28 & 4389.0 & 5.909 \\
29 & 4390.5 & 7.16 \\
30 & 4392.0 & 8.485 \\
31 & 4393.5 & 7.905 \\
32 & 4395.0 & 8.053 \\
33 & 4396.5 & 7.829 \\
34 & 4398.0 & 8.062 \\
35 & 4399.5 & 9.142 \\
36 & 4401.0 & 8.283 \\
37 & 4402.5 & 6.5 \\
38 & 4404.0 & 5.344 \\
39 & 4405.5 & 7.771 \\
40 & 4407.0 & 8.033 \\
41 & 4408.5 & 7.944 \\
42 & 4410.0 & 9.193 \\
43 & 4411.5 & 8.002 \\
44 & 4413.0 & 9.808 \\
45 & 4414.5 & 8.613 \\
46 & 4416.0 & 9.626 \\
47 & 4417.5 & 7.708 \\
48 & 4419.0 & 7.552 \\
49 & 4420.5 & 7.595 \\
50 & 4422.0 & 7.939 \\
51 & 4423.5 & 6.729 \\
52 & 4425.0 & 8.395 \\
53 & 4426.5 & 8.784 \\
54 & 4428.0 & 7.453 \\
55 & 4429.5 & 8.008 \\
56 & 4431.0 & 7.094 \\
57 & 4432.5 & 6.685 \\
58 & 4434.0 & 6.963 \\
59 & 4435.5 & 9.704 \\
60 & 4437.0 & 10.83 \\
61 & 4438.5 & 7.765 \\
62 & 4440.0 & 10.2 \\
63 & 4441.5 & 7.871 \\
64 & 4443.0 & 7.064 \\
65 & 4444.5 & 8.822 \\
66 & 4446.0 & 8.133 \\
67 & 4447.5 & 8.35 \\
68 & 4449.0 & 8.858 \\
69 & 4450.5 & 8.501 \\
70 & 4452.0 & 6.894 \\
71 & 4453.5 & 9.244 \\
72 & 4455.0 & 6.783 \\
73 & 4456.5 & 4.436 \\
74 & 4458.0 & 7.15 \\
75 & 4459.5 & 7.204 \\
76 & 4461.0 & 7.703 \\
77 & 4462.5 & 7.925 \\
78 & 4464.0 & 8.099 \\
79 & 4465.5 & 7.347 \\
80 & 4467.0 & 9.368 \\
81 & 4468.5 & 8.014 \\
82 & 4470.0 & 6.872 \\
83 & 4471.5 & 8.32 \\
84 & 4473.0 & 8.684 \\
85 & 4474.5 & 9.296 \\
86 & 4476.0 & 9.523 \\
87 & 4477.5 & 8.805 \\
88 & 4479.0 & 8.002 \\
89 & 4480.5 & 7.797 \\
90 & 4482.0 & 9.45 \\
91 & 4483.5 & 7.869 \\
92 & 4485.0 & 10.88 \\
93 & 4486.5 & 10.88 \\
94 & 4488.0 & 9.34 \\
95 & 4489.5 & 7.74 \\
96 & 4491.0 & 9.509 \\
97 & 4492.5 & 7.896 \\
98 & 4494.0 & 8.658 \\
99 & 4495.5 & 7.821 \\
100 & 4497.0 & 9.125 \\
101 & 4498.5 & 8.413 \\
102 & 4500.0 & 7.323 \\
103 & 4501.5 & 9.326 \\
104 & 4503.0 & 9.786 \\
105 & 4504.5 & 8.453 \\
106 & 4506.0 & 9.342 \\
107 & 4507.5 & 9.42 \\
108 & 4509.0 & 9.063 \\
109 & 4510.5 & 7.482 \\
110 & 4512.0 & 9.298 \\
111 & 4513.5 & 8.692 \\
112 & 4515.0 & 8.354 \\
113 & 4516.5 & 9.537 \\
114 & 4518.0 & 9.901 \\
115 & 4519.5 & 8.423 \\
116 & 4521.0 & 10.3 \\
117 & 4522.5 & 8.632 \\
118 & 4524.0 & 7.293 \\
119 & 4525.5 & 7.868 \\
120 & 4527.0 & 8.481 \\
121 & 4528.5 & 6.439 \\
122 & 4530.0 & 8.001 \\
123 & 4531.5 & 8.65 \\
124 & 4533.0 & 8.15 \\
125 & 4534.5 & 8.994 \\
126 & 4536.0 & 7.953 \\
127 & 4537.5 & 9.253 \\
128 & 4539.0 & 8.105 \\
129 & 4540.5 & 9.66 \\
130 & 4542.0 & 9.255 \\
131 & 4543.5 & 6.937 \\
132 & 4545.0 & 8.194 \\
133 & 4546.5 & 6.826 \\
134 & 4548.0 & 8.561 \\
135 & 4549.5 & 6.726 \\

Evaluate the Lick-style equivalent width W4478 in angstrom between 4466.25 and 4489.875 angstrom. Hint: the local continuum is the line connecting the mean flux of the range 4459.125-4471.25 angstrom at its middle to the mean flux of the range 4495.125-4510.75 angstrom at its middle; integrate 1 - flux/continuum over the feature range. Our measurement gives -1.9 angstrom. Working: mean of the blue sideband 7.86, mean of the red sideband 8.75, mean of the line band 8.82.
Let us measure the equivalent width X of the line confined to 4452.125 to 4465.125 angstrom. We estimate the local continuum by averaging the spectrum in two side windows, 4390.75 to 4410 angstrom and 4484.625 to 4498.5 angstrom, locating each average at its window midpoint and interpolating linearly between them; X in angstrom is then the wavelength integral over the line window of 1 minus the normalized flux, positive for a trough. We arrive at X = 1.9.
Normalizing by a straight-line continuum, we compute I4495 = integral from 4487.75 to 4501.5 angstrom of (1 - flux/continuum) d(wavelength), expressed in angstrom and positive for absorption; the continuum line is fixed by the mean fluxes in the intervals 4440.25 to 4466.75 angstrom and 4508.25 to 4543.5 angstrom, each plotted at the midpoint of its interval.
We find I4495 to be -0.4 angstrom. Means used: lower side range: 7.75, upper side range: 8.56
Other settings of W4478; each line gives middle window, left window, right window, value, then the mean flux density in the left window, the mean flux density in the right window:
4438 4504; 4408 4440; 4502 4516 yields 2.1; 8.26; 8.9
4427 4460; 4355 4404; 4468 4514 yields 0.7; 7.25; 8.75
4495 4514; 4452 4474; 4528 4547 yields -1.9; 7.65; 8.23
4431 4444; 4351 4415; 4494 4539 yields -0.7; 7.43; 8.61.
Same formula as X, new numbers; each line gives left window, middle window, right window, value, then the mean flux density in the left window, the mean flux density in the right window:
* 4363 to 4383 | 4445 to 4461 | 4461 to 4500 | 1.4 angstrom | 7.51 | 8.58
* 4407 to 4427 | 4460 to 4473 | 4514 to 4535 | 0.6 angstrom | 8.28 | 8.5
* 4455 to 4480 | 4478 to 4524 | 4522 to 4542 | -4.3 angstrom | 7.89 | 8.3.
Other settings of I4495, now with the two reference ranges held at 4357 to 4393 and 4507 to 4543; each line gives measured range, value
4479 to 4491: -1.3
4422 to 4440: -1.1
